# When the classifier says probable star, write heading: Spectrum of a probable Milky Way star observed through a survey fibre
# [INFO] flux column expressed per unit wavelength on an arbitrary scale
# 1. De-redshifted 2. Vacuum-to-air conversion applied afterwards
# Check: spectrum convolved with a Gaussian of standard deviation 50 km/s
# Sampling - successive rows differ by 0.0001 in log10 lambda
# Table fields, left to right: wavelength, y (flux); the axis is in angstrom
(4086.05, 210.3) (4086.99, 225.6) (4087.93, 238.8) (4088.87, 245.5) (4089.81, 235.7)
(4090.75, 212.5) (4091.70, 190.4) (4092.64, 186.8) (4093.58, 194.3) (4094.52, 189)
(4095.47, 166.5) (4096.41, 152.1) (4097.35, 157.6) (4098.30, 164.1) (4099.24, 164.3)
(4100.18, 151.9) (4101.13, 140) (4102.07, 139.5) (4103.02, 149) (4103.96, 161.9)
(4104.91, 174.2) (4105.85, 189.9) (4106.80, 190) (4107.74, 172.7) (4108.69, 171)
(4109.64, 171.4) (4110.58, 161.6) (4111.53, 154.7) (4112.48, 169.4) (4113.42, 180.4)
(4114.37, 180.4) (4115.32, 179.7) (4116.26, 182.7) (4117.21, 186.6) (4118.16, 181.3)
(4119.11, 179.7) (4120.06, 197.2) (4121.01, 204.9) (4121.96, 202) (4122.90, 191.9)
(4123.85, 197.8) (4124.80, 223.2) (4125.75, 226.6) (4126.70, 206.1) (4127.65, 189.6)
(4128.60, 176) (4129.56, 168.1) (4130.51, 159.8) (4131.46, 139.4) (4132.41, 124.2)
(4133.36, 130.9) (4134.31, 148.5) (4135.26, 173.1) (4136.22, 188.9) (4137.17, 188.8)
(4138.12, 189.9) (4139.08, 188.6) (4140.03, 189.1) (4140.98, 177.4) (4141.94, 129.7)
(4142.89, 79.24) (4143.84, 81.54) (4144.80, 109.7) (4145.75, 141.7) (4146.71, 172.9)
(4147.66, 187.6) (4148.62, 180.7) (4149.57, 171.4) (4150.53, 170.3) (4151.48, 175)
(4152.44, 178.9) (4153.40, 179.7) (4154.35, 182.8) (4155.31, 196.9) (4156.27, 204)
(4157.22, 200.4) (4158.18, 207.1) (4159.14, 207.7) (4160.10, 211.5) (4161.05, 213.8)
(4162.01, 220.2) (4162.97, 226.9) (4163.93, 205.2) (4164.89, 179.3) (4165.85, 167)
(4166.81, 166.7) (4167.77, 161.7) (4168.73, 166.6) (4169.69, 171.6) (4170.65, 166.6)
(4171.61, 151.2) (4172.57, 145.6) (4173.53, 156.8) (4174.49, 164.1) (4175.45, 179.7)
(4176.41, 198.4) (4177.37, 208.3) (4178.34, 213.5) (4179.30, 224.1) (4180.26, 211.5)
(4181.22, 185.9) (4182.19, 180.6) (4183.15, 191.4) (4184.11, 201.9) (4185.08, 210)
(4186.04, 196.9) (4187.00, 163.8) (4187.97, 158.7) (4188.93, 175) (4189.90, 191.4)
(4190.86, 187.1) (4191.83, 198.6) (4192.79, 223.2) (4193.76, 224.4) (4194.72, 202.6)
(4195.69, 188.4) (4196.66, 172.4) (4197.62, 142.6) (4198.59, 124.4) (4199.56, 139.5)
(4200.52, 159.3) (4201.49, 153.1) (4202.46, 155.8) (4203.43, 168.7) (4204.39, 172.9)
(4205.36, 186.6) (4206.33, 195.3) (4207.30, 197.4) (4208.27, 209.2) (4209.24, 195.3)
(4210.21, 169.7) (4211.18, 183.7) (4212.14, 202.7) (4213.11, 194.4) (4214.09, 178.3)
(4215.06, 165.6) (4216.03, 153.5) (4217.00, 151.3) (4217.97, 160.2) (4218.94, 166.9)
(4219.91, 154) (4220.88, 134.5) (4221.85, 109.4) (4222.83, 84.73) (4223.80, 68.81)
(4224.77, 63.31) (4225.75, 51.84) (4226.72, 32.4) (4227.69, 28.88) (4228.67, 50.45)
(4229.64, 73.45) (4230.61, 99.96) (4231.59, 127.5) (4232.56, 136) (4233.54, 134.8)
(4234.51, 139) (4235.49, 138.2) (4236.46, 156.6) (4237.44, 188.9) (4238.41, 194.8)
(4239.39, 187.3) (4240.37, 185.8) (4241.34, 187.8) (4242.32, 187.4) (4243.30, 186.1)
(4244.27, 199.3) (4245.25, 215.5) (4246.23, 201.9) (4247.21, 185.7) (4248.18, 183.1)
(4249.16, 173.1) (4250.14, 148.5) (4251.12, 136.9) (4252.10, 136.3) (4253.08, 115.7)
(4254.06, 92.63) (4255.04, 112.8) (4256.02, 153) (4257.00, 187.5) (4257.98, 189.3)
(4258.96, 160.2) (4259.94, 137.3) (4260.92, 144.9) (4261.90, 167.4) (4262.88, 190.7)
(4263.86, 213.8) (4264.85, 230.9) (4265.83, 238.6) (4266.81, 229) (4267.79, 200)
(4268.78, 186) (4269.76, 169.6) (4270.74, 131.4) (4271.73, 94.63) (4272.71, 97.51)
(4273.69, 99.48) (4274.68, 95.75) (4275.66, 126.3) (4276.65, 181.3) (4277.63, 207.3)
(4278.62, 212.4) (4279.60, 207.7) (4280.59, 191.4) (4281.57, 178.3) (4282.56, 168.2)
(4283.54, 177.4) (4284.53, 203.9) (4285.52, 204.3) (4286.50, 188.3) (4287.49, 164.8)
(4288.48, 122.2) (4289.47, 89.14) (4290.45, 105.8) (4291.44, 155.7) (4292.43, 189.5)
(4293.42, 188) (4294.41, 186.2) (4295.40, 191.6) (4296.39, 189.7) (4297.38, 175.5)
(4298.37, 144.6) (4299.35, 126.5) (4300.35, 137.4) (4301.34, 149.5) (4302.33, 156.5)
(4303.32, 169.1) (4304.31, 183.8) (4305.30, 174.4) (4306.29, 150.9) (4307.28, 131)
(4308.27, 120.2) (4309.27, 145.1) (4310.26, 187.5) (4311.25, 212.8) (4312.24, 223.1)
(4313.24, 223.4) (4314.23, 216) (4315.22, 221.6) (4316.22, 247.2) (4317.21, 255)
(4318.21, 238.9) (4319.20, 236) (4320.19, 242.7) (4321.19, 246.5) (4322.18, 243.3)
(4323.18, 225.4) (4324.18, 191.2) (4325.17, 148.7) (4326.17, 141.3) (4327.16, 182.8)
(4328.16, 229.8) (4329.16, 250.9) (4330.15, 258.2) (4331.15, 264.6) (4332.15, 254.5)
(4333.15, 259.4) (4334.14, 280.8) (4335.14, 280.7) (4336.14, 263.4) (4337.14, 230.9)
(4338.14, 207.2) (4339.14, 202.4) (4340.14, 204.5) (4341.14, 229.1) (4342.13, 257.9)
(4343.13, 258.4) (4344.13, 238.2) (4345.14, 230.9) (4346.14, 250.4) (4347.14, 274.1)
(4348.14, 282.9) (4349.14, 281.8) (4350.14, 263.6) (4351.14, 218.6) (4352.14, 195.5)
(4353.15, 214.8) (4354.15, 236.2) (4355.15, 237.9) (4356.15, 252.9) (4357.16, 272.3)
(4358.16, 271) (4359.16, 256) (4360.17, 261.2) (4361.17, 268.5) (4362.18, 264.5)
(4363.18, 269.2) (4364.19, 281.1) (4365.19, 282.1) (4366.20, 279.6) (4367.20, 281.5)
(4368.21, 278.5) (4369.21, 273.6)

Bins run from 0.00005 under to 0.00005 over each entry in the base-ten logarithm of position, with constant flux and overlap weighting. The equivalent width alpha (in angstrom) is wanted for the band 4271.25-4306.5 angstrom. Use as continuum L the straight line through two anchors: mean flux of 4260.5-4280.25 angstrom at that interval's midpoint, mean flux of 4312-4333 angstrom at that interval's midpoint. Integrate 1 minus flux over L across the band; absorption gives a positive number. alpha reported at 5.5 angstrom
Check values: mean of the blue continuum 171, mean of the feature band 161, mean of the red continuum 226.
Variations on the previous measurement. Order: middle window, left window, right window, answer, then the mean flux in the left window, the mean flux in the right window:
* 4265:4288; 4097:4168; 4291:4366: 3.9 angstrom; 175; 220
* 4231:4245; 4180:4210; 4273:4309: 0.4 angstrom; 182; 162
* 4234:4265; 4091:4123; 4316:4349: 6.5 angstrom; 174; 237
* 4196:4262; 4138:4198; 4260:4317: 9.7 angstrom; 181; 172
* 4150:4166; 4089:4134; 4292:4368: -0.8 angstrom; 177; 223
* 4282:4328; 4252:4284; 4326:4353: 5.0 angstrom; 165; 241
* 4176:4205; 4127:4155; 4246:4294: -3.8 angstrom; 162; 164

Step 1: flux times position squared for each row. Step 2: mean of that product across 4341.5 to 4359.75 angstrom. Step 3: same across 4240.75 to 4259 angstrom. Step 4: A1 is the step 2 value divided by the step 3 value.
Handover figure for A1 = 1.57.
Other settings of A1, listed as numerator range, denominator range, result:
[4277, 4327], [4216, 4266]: 1.29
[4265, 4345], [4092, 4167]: 1.19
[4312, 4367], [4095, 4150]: 1.59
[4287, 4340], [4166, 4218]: 1.16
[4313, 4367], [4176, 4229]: 1.58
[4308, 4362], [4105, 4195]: 1.41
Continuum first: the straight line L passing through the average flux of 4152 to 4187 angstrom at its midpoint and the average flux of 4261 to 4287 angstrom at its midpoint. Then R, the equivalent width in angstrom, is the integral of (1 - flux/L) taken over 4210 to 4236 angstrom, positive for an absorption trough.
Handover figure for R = 8.4 angstrom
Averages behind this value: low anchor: 190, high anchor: 176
